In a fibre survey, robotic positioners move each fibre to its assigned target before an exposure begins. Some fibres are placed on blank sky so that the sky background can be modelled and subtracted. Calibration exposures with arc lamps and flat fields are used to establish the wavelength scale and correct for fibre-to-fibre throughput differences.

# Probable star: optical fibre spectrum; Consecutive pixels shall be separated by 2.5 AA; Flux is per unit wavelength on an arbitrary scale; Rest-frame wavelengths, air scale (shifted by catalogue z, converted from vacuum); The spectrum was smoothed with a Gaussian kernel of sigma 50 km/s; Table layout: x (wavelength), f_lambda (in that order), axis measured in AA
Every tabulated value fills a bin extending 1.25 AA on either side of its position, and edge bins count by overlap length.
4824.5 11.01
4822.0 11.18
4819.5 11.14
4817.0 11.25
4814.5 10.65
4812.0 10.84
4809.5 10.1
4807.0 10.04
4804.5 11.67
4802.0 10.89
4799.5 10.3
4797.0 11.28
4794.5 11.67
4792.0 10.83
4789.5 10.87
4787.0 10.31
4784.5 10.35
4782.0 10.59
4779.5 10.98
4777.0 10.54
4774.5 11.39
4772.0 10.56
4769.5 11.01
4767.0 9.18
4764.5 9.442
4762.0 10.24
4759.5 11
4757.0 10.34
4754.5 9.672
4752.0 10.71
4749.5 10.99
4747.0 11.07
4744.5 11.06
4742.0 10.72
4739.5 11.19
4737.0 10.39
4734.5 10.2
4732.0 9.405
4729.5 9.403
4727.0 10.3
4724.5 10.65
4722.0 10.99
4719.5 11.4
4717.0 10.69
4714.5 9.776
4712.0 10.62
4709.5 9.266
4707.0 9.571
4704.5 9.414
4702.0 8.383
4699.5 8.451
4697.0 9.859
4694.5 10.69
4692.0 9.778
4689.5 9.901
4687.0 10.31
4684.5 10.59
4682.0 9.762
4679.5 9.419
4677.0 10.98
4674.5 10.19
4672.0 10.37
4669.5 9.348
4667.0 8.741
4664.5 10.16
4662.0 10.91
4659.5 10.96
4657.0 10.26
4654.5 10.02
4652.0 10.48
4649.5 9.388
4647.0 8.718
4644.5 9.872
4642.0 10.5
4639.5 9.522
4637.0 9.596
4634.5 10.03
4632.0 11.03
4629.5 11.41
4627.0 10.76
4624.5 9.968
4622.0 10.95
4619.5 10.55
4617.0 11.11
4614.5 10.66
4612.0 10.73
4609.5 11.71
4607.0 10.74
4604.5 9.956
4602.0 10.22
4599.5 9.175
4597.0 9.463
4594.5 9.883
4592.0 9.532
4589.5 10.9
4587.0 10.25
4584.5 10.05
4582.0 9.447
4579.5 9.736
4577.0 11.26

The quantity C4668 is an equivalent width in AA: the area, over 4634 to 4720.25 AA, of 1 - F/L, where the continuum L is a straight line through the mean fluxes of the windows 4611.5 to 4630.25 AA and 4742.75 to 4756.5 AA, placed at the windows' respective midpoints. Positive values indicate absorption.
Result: 6.4 AA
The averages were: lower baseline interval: 10.8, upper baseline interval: 10.7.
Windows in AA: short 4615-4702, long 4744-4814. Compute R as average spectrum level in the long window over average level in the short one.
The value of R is 1.1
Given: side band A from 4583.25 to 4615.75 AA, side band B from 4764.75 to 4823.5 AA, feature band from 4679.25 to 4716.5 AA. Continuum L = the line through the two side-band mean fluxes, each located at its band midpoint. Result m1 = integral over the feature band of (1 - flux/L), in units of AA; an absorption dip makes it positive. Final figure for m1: 2.7 AA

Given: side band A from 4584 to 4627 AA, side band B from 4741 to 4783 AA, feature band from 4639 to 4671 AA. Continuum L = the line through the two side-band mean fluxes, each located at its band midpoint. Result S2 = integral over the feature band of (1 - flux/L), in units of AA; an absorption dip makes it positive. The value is 1.5 AA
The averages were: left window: 10.4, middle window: 9.93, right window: 10.6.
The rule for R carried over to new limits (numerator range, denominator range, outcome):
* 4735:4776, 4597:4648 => 1.02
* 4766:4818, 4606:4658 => 1.03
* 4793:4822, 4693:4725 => 1.09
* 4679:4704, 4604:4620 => 0.90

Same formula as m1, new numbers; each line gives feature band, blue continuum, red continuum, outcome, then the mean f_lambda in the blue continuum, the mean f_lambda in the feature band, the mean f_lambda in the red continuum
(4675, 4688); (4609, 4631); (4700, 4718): -0.3 AA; 10.8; 10.2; 9.61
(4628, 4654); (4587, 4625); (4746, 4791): 0.9 AA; 10.4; 10.1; 10.5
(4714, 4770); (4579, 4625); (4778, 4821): 1.2 AA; 10.3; 10.4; 10.8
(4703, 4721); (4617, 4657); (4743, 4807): 0.6 AA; 10.2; 10.1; 10.7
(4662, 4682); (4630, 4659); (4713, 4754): 0.5 AA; 10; 9.94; 10.5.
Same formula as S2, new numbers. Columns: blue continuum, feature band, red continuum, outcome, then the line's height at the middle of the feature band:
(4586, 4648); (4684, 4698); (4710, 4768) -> 0.3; 10.4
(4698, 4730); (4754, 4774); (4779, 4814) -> 0.4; 10.4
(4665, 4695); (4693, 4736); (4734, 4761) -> 1.7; 10.3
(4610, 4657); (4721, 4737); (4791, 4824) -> 0.7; 10.6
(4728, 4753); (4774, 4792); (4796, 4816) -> -0.1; 10.6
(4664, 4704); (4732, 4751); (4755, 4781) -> -0.9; 10.2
